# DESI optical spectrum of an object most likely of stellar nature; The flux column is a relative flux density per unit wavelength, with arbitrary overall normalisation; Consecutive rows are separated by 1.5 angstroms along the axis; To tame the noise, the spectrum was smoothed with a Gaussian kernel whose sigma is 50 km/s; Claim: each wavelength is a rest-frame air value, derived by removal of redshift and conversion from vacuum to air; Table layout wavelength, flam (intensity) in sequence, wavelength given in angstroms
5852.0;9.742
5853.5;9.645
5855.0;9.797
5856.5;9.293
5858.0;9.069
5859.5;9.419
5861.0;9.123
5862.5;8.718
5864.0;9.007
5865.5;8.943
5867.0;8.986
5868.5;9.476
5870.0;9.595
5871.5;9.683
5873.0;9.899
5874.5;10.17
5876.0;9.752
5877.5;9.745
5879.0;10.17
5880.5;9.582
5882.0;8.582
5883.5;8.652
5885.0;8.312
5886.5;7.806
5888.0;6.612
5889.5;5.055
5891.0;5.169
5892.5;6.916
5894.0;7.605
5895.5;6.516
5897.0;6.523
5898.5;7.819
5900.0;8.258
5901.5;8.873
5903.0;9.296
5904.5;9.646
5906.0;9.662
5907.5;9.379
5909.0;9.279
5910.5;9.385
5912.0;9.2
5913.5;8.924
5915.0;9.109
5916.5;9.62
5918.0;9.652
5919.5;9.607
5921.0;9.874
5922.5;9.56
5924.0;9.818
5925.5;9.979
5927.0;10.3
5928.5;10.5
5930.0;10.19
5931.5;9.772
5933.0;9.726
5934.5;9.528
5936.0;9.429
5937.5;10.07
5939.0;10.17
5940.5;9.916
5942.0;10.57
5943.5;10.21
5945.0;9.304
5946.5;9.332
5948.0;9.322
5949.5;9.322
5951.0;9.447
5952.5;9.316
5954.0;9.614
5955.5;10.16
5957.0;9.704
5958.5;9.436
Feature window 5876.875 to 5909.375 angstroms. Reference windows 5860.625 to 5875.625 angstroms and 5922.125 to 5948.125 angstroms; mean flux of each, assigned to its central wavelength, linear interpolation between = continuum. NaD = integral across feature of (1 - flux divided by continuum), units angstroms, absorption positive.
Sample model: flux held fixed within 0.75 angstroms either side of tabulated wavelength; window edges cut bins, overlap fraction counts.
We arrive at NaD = 4.9 angstroms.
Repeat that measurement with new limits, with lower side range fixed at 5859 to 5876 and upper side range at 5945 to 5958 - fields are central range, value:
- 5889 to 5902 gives 3.4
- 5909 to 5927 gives -0.2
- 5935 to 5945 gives -0.5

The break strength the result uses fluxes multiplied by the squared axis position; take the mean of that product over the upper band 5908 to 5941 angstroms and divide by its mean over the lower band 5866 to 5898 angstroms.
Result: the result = 1.18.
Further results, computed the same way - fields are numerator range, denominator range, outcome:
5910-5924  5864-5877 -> 1.01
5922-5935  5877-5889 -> 1.18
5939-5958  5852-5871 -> 1.08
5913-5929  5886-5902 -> 1.41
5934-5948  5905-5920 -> 1.06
